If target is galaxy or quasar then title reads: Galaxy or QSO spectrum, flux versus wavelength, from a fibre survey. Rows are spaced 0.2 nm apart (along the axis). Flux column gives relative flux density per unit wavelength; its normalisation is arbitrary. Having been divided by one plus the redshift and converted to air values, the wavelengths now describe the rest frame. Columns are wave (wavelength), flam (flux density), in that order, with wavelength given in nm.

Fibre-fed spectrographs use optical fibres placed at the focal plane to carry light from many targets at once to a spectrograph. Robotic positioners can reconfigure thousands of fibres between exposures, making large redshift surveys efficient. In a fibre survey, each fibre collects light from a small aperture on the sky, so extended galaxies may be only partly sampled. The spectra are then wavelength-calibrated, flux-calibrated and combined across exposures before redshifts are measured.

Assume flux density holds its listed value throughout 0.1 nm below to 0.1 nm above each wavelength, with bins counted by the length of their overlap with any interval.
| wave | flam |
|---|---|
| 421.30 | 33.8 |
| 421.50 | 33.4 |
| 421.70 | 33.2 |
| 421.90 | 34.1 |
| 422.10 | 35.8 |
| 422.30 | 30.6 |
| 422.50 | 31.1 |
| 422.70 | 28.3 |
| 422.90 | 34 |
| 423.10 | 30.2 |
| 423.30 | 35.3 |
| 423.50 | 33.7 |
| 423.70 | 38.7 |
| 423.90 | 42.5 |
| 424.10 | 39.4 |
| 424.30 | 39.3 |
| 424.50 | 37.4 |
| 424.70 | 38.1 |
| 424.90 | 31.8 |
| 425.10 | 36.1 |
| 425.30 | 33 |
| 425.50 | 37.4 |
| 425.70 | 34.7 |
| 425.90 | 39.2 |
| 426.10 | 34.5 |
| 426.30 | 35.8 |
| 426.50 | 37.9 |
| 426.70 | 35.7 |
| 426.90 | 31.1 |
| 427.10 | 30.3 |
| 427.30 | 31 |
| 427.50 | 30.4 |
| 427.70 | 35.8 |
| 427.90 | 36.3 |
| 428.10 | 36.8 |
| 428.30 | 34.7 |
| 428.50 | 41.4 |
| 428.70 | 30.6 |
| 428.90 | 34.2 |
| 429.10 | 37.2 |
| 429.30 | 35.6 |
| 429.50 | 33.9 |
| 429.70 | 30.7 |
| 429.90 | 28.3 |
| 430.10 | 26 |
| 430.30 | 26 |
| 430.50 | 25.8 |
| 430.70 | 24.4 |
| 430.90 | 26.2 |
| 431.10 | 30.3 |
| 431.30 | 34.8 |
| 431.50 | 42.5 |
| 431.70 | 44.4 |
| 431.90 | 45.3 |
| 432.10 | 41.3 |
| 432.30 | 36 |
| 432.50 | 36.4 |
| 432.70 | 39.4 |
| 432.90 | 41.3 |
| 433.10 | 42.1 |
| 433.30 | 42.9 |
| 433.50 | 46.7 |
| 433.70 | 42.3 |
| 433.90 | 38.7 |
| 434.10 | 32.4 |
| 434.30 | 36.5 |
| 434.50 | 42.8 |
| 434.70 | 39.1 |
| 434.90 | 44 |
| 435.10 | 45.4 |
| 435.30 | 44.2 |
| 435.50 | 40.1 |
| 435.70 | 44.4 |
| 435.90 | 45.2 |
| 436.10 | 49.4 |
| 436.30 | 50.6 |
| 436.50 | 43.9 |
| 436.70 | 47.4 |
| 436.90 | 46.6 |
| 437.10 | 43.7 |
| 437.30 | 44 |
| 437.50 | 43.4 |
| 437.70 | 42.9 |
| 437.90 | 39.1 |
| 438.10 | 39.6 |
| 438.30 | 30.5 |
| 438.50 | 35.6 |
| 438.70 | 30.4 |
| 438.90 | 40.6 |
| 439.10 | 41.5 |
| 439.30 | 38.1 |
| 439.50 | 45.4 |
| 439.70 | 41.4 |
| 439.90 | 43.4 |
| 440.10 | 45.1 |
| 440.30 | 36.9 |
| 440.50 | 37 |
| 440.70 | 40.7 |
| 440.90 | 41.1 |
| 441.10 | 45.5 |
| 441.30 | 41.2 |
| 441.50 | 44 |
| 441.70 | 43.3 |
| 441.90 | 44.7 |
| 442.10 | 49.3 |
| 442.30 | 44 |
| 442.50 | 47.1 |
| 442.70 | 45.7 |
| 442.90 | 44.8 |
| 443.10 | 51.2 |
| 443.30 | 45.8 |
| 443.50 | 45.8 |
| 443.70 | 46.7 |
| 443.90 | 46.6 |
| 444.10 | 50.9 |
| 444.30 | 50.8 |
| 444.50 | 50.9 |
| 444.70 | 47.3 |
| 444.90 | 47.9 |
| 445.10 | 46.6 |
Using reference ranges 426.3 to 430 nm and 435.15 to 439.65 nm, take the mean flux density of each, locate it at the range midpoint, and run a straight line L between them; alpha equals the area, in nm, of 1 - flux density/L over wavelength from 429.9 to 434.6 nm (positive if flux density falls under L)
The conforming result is 0.151 nm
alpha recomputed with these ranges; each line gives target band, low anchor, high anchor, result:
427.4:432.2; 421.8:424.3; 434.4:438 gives 0.69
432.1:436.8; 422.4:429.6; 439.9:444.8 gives -0.21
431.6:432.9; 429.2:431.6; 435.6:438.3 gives -0.24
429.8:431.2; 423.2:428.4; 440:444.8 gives 0.43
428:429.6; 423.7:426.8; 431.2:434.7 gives 0.12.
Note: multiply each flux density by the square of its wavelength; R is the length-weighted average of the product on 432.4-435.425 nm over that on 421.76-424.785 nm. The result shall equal 1.22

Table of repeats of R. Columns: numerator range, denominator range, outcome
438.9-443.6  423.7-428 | 1.31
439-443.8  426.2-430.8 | 1.42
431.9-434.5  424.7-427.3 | 1.19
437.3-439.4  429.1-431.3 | 1.36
